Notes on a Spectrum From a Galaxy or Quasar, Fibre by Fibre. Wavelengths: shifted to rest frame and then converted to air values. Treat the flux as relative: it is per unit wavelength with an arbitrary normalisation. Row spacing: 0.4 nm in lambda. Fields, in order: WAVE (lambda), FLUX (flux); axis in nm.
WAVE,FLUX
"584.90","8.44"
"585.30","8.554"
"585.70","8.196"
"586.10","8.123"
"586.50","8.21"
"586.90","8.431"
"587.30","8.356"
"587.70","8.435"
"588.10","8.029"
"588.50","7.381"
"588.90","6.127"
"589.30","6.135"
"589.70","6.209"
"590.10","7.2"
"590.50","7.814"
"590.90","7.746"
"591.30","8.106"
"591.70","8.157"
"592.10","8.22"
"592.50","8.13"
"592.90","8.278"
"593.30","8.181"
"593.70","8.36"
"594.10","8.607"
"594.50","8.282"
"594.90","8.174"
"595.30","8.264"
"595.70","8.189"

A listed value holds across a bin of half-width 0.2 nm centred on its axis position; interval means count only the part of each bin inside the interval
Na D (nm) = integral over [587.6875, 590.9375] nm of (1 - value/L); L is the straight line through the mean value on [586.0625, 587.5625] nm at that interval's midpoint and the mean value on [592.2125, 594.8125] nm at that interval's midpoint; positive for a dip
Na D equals 0.46 nm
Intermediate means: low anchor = 8.3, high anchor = 8.3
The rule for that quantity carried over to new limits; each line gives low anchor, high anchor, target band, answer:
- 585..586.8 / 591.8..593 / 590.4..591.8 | 0.045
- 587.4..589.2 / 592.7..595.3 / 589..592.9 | 0.170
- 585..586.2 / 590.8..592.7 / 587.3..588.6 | 0.028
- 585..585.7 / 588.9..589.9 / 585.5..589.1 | -0.289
